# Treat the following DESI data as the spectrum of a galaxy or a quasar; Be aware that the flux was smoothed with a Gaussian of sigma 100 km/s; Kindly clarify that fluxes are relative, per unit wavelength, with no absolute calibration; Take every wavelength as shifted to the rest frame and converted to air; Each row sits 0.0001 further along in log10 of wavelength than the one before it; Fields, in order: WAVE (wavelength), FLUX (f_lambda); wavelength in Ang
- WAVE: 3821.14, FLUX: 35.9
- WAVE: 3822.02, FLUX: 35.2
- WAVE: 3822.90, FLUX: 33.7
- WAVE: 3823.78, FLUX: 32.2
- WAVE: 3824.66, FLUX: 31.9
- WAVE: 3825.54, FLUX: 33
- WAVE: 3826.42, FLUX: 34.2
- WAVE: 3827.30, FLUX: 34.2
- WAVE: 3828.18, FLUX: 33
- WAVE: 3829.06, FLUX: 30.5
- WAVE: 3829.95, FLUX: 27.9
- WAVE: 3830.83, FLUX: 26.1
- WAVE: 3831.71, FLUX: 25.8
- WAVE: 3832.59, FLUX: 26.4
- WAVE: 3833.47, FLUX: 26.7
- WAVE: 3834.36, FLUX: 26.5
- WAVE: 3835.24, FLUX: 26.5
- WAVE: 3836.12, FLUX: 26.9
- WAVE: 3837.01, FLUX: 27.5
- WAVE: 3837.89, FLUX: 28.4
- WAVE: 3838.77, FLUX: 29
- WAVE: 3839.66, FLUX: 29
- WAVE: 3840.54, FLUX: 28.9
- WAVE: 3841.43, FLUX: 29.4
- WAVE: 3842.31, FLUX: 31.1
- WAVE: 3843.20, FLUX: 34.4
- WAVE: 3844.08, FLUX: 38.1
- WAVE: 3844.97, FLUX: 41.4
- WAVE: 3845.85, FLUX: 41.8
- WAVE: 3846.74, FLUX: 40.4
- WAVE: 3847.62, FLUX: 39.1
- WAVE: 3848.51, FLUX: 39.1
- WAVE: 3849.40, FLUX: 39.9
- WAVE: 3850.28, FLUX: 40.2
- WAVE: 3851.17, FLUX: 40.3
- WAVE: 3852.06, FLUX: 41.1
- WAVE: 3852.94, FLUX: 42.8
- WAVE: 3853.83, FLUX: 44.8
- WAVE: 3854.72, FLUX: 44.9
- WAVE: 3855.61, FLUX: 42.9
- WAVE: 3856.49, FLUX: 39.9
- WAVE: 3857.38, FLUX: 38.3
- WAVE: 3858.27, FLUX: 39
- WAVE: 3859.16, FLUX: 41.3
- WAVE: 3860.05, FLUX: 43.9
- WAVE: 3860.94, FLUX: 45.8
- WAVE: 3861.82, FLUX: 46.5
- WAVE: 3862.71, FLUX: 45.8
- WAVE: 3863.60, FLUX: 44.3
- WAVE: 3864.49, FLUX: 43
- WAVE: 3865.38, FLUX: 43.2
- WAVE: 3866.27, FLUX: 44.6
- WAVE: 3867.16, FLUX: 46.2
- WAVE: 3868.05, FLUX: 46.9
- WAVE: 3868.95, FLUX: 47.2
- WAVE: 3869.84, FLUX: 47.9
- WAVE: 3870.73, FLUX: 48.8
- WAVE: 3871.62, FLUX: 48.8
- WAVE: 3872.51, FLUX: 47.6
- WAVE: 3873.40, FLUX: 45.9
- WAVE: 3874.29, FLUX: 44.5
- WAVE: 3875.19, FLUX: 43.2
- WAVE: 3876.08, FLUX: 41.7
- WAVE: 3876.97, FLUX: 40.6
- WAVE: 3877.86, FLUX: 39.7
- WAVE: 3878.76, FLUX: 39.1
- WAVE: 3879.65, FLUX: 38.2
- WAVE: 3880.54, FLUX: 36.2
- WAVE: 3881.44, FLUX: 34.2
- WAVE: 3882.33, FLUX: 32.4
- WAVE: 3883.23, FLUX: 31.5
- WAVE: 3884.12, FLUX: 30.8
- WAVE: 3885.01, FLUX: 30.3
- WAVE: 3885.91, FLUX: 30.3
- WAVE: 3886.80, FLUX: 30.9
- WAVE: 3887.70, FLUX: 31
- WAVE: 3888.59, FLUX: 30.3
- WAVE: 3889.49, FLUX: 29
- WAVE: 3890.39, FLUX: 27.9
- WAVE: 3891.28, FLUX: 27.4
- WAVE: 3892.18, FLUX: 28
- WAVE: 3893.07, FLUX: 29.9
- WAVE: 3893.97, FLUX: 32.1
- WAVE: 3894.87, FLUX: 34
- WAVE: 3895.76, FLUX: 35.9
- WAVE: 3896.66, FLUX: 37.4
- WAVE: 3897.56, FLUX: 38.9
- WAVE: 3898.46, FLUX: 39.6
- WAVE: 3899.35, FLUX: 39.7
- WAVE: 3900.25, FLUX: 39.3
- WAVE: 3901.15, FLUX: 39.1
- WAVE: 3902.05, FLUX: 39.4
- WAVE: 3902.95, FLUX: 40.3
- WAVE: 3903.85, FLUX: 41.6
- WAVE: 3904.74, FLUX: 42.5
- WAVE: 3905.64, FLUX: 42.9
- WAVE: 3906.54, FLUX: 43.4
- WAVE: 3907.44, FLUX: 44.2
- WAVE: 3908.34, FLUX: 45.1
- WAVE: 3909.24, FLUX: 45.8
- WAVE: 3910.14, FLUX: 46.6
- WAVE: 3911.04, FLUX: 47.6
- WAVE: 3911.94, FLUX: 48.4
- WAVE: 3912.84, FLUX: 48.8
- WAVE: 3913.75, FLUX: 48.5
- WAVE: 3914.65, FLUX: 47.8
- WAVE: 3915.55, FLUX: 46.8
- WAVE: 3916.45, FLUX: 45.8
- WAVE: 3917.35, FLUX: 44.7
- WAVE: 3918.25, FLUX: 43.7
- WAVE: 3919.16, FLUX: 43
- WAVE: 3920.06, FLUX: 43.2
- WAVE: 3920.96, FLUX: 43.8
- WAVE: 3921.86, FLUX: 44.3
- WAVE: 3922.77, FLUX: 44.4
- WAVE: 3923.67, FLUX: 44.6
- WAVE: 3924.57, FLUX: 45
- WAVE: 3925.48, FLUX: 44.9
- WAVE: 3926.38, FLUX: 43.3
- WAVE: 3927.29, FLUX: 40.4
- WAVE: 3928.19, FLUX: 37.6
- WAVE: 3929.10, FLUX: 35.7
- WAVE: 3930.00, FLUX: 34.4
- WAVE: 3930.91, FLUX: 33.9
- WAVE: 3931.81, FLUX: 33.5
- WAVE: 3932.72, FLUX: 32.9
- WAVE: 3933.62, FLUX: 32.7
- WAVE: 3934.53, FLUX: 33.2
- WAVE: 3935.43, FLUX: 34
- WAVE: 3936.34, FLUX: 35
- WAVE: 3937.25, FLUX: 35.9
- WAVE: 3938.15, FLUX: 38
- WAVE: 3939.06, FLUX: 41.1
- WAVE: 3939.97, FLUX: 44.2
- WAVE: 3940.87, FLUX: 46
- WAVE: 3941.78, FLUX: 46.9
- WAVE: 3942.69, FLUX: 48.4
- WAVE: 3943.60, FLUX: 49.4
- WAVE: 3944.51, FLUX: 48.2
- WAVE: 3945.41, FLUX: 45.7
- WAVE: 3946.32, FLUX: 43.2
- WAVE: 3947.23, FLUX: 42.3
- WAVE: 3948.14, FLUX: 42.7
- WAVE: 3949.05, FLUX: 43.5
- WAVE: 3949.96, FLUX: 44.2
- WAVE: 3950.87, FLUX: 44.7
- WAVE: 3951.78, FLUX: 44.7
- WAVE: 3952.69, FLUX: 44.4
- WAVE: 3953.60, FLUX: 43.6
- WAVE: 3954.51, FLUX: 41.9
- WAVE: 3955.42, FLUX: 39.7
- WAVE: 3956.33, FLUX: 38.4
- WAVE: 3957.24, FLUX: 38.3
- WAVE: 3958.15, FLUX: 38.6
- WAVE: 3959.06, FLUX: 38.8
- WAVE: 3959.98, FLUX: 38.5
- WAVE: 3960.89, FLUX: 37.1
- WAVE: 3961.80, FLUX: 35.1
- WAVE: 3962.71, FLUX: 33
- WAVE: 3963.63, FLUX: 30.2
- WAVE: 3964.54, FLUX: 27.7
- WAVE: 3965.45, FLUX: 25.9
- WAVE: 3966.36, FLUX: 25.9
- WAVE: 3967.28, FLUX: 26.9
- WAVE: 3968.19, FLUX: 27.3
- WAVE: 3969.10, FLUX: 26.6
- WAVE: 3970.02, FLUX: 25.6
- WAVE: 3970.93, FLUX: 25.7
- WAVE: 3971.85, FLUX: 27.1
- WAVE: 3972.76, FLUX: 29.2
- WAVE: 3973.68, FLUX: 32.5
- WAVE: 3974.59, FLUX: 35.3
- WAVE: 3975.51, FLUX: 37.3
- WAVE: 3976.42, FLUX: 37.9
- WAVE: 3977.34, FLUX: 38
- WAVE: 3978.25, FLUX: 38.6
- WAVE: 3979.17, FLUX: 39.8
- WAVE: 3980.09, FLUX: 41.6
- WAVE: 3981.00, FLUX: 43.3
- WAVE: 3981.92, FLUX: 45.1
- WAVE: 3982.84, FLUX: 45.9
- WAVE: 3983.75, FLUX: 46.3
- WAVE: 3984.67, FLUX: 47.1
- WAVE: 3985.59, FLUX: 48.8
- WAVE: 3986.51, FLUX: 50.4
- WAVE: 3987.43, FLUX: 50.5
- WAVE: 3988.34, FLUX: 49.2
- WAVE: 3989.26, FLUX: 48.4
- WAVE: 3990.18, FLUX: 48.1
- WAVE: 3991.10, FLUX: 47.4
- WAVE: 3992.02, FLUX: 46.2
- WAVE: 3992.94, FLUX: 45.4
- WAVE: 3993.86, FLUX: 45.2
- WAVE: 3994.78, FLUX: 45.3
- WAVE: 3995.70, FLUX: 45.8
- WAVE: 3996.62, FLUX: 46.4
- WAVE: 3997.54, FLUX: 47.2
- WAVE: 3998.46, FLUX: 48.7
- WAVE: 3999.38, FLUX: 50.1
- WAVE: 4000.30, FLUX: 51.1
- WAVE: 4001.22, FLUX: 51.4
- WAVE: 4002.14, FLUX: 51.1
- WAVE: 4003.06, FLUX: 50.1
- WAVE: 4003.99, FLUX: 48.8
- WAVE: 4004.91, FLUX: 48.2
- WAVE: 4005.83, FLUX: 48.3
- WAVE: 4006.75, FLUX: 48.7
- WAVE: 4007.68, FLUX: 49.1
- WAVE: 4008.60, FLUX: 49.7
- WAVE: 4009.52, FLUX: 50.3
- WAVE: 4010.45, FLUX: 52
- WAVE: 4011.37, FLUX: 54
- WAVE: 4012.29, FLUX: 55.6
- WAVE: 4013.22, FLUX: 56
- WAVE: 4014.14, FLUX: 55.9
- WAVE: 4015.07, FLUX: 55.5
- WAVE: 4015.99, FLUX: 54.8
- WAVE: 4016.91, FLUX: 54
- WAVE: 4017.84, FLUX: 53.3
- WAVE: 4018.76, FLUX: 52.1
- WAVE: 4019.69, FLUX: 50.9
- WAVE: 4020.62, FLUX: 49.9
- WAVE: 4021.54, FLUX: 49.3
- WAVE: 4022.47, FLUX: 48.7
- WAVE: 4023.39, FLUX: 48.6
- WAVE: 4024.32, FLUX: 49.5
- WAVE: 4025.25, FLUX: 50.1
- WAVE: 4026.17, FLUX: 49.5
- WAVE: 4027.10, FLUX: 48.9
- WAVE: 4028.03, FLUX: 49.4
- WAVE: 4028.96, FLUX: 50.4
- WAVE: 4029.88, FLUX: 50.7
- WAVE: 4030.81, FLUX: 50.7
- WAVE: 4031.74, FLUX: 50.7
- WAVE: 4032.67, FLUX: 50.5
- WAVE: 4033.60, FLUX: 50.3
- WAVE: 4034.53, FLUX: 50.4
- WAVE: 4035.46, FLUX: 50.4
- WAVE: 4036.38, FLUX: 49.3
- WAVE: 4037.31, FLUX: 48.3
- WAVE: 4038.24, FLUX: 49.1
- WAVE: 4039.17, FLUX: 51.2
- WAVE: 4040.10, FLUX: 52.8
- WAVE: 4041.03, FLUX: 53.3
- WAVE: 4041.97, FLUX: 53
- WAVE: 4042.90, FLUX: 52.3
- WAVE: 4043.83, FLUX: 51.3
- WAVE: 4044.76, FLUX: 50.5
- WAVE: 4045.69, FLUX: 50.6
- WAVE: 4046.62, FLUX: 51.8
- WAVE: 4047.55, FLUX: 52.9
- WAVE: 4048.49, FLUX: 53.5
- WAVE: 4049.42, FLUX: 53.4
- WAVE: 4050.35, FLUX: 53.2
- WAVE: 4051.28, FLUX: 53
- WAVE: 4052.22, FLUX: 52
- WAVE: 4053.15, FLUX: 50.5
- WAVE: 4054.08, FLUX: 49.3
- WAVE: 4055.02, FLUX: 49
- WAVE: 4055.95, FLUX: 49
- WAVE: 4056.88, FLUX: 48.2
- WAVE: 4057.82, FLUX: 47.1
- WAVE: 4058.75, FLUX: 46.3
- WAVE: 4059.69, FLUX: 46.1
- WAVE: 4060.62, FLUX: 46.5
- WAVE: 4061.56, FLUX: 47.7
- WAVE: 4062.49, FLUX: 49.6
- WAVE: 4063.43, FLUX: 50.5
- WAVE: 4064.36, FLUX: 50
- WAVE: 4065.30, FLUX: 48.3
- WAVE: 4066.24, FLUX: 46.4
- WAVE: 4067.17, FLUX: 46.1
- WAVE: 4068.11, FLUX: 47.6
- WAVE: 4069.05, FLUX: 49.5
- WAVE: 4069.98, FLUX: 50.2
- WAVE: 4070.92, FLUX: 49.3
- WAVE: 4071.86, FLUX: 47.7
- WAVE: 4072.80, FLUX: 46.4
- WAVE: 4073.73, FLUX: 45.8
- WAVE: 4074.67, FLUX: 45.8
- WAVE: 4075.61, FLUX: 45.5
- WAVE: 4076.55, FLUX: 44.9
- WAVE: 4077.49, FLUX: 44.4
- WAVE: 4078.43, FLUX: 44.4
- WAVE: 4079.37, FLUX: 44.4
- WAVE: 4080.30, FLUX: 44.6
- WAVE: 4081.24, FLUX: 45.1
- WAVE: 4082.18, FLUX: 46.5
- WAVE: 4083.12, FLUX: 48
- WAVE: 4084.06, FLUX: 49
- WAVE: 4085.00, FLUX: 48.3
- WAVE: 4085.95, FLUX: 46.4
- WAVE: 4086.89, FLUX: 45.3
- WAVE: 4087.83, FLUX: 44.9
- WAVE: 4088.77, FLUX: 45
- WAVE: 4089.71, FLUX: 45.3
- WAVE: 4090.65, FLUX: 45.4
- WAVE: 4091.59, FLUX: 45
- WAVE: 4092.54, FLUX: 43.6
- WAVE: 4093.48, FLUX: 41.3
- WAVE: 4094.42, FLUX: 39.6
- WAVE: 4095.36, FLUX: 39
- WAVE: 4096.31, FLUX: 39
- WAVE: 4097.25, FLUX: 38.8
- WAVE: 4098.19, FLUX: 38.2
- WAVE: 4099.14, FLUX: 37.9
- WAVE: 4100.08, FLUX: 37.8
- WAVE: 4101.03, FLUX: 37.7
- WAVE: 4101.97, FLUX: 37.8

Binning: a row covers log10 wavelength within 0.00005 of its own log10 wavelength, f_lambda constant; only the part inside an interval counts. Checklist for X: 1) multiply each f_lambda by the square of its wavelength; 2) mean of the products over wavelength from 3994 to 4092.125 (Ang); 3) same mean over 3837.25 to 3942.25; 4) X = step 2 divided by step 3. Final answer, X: 1.3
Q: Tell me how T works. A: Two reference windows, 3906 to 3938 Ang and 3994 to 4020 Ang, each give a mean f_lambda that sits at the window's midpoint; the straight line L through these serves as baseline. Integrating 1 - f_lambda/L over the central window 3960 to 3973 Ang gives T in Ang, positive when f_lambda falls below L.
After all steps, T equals 4.85 Ang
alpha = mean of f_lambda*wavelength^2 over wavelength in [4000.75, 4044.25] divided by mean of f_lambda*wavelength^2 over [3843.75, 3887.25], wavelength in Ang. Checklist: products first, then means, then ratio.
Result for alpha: 1.34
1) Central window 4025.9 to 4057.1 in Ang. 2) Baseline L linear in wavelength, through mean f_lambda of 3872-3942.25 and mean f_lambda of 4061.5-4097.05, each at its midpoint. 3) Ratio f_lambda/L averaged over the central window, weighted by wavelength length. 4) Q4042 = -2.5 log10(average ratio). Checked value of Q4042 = -0.15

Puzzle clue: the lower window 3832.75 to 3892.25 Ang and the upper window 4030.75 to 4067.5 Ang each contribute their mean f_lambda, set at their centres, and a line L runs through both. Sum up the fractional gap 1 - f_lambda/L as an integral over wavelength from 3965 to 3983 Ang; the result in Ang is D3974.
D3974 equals 4.6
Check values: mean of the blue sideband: 37.8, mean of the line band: 33.6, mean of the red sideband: 50.1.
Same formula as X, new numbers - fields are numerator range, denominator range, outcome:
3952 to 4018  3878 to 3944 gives 1.14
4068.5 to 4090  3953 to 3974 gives 1.50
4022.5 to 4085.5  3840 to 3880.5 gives 1.30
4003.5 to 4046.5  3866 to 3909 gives 1.42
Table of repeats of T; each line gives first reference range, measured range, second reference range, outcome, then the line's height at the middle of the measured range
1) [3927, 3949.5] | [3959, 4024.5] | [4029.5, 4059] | 2.53 Ang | 45.4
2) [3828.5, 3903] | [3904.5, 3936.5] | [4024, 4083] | -1.22 Ang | 40.6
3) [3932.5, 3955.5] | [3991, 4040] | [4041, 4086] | -4.47 Ang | 45.9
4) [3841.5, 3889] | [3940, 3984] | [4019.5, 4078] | 6.65 Ang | 45.2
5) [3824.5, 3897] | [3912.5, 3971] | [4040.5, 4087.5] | 2.55 Ang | 41.4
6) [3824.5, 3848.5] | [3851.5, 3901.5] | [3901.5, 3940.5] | -4.27 Ang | 36.4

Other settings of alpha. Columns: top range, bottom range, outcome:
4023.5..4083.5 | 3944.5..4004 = 1.25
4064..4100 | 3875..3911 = 1.34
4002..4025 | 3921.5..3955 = 1.29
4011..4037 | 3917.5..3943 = 1.34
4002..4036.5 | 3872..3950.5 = 1.35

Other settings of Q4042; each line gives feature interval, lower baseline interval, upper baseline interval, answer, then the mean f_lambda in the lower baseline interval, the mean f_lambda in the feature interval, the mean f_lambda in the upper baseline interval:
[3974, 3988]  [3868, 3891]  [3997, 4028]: 0.12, 38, 43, 50.9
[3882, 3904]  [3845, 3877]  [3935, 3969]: 0.23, 43.4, 33.8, 39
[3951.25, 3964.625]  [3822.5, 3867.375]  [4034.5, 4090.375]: 0.12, 36.3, 38.3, 48.6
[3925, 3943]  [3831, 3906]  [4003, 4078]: 0.10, 37.6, 38.5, 50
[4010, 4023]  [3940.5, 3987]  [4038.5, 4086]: -0.20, 38.9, 53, 48.8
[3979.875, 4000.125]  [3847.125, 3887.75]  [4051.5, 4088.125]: -0.05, 41.1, 47.1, 47.4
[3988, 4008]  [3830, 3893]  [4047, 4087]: -0.09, 37.2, 48.2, 48.1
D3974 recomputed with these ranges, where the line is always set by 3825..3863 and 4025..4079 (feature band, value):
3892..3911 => -0.1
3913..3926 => -1.4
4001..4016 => -1.7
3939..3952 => -0.9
